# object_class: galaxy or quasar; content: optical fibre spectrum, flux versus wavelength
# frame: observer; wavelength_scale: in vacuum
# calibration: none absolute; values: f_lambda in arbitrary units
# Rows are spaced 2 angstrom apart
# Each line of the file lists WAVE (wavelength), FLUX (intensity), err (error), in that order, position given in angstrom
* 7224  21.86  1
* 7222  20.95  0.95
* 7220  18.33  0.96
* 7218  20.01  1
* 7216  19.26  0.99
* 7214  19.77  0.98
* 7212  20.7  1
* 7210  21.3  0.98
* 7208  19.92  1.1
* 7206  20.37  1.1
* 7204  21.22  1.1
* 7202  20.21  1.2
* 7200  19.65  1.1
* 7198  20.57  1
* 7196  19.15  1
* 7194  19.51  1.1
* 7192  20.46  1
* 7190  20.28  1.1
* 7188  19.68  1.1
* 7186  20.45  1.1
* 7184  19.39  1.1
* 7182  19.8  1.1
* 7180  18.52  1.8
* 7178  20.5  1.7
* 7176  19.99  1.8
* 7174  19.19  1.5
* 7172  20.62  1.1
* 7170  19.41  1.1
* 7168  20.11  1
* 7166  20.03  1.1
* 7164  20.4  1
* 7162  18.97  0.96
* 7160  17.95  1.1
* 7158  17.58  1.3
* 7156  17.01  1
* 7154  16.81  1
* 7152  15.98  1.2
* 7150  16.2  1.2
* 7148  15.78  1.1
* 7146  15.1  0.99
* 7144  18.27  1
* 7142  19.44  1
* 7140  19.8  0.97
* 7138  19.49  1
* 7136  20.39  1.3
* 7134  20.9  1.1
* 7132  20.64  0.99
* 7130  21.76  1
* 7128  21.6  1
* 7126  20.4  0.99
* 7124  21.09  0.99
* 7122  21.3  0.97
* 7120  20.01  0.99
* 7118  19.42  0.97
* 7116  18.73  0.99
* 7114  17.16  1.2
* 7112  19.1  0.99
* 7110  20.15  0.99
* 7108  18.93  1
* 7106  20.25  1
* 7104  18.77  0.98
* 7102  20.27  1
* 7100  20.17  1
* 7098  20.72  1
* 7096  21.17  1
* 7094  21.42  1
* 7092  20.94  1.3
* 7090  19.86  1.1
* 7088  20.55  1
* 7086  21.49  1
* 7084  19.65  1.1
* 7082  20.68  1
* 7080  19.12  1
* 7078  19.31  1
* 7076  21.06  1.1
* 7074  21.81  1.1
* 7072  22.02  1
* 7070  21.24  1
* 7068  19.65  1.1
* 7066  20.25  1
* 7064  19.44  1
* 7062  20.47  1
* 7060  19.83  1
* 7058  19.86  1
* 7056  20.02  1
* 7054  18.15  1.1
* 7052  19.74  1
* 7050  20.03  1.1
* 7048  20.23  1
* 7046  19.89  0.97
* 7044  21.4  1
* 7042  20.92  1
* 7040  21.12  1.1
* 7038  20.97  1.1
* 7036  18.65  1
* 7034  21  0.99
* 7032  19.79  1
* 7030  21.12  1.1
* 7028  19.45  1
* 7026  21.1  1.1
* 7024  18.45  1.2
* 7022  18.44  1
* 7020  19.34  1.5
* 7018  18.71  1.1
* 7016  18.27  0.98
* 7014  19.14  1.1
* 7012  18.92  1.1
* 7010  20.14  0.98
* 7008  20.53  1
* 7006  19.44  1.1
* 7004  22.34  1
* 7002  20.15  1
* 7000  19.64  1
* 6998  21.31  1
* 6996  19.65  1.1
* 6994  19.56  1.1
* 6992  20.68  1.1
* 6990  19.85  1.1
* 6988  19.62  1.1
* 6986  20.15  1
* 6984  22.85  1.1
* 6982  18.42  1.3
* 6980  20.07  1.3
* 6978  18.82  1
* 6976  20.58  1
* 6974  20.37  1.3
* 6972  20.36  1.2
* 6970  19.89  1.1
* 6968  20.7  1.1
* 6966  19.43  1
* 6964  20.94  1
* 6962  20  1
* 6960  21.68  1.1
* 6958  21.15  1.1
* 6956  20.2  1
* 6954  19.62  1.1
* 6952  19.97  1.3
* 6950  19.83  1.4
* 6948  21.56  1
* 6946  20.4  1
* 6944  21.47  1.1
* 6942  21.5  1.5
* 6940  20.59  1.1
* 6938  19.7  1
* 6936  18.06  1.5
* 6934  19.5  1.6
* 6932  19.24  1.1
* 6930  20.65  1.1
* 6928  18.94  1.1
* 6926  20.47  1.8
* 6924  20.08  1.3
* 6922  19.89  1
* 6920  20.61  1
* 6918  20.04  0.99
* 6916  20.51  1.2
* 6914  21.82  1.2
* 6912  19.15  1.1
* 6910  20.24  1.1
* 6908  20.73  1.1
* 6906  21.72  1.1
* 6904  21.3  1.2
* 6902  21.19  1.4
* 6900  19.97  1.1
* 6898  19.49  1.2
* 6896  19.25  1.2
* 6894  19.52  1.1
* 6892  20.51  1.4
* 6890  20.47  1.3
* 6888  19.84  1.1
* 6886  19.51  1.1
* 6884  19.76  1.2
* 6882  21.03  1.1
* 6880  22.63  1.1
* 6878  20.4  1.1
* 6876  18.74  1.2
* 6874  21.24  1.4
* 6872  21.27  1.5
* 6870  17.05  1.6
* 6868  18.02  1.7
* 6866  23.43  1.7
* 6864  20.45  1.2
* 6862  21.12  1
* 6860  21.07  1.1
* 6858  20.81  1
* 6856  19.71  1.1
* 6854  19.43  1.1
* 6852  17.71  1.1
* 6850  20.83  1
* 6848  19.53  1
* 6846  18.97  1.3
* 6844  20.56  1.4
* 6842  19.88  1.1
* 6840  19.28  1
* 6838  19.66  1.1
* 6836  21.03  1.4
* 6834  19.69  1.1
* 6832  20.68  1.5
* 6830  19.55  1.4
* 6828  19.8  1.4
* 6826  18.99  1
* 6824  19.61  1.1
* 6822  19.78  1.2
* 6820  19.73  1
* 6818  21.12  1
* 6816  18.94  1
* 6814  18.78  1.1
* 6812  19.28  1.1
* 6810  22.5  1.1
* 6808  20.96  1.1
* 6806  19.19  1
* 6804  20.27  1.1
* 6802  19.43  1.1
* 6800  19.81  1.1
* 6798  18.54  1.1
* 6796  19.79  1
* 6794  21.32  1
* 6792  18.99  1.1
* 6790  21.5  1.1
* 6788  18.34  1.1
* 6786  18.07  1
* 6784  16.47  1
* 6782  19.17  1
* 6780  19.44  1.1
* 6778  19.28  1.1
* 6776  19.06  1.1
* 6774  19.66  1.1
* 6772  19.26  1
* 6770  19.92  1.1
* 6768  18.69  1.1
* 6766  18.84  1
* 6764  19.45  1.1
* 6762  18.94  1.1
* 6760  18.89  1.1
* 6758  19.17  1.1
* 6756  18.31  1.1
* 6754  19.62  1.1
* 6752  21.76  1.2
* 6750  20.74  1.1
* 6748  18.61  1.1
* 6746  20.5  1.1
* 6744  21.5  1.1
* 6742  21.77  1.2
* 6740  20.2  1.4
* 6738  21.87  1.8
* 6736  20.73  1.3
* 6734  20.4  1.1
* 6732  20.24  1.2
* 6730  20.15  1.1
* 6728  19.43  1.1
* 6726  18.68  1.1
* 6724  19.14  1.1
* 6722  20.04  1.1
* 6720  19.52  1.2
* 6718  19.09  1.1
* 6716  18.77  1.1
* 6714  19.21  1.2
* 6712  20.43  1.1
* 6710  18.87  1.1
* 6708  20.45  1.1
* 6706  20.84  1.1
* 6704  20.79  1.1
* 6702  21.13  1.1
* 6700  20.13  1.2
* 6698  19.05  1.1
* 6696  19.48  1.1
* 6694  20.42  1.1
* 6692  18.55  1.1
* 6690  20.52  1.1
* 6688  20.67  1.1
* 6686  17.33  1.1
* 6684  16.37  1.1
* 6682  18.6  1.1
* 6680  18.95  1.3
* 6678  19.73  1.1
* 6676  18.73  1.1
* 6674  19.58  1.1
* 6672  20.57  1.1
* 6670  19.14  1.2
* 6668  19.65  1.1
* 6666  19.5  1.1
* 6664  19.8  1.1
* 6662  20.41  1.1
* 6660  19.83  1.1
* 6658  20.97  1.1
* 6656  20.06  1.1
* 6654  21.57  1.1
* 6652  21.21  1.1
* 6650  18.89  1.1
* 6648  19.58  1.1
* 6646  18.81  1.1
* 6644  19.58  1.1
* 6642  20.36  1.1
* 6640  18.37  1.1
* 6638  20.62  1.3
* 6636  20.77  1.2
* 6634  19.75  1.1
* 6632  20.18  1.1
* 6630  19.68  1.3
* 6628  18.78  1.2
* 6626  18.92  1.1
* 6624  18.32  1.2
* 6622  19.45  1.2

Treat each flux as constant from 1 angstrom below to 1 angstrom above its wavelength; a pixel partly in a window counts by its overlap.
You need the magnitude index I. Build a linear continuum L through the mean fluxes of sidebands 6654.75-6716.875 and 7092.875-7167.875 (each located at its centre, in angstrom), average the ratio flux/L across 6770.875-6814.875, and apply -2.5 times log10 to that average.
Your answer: 0.00 mag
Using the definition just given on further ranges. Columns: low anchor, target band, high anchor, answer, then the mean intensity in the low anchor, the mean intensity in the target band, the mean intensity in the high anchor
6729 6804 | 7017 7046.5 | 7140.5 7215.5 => -0.04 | 19.7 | 20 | 19.2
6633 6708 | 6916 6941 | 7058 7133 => 0.01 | 19.7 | 19.8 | 20.3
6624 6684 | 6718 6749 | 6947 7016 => -0.02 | 19.7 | 20.1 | 20.2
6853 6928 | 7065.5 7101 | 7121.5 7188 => -0.06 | 20.3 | 20.6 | 19.2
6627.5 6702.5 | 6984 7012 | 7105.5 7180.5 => -0.05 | 19.7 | 20.3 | 19.2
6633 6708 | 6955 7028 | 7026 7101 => 0.01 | 19.7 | 20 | 20.4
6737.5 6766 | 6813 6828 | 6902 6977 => 0.03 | 20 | 19.6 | 20.4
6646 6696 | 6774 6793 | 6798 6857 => 0.04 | 19.6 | 19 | 19.8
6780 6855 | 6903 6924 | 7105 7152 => -0.06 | 19.7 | 20.6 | 19.3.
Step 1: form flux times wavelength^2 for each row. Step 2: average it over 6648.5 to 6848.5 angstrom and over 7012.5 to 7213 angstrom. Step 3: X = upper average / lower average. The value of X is 1.11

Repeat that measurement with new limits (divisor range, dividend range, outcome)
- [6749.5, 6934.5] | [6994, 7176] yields 1.06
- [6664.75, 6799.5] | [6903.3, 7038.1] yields 1.10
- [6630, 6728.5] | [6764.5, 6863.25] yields 1.04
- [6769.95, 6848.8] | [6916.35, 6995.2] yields 1.07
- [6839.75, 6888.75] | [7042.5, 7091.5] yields 1.07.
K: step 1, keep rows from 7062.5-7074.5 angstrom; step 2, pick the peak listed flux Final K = 22.02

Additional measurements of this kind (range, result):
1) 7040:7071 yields 21.4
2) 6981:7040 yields 22.85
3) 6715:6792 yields 21.87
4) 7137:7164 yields 20.4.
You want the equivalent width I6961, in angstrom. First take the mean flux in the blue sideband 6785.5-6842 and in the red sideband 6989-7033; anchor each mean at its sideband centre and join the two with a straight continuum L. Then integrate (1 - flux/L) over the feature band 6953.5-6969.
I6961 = -0.5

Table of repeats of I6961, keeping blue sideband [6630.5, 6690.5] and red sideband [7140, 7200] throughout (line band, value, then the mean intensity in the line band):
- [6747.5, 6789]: 0.8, 19.1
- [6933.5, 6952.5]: -1.0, 20.3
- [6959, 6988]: -1.6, 20.3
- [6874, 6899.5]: -1.1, 20.1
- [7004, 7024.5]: -0.2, 19.3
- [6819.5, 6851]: -0.7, 19.8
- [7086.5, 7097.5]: -1.0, 20.8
